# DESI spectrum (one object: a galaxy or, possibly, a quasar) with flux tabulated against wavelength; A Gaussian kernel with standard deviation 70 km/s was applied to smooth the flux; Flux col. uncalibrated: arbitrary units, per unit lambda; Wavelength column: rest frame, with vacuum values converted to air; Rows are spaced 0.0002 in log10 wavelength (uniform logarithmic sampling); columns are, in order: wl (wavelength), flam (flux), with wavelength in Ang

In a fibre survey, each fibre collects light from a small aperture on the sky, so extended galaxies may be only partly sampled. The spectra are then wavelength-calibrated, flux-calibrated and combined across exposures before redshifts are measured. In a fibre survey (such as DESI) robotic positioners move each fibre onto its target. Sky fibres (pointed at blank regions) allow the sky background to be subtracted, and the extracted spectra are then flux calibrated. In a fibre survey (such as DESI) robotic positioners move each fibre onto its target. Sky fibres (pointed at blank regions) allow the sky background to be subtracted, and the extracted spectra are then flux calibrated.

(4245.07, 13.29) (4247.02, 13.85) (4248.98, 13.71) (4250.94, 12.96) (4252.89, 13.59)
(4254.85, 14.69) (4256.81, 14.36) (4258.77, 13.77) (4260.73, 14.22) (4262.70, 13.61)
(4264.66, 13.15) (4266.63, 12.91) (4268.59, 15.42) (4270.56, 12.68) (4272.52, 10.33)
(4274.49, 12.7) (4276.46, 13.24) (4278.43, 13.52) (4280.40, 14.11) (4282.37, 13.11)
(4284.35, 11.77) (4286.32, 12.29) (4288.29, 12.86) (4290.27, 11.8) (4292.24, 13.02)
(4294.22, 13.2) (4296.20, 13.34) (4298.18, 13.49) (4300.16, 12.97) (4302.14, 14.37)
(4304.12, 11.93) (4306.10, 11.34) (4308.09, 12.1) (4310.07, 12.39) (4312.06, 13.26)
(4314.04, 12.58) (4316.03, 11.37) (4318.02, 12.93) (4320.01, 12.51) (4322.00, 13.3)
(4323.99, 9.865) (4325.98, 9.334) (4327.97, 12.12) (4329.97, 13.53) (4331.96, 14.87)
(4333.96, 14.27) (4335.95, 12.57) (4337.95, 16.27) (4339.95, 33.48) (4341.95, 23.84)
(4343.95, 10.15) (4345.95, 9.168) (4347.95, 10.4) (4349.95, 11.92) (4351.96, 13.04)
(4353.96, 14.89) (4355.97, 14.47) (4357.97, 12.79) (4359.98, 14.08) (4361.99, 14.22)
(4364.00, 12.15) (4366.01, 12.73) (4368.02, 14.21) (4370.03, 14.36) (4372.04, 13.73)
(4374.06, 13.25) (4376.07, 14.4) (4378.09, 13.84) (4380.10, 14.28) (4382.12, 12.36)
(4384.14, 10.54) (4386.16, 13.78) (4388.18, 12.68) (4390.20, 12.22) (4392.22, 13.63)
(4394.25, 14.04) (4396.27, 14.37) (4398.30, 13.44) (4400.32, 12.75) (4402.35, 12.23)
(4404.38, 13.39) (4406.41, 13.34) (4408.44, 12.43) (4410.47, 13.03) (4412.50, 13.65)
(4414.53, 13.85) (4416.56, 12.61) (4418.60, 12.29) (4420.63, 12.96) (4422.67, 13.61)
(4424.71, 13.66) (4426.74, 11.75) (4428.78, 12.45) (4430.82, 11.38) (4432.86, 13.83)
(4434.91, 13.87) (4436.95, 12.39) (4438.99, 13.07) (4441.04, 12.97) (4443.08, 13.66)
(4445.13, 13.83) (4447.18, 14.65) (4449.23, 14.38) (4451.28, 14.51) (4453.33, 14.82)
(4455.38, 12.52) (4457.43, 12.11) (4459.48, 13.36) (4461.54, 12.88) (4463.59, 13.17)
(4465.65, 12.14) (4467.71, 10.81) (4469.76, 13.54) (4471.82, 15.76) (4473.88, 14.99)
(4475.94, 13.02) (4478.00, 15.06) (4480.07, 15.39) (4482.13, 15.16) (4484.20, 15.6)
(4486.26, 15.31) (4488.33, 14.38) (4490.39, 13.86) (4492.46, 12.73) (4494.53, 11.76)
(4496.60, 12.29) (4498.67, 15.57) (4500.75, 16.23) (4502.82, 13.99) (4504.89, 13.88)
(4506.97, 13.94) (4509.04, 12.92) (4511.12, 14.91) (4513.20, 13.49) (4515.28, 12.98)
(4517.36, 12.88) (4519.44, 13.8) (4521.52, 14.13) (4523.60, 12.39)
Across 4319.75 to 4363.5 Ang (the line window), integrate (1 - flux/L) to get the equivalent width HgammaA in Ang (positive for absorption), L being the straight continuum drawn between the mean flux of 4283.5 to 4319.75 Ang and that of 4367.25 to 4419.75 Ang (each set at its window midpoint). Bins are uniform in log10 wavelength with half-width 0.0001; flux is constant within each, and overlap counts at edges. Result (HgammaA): -4.3 Ang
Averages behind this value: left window 12.6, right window 13.3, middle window 14.1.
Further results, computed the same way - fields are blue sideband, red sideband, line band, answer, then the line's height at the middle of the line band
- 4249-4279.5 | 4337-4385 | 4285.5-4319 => 2.7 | 13.8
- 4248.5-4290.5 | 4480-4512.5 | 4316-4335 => 1.4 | 13.5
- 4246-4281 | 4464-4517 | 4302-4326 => 2.6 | 13.6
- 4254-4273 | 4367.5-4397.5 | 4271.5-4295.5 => 1.6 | 13.6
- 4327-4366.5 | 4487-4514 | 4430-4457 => 1.2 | 14.1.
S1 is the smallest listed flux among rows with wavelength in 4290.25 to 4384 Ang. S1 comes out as 9.168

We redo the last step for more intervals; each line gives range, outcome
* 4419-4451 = 11.38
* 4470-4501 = 11.76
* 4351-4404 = 10.54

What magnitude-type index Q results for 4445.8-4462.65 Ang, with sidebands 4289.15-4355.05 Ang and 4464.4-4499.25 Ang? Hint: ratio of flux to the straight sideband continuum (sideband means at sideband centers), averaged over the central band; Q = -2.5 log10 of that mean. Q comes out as 0.02 mag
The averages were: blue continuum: 13.5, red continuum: 13.9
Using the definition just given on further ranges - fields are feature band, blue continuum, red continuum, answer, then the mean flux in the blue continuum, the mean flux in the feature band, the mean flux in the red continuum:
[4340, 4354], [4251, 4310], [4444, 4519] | -0.10 mag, 13.1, 14.6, 13.9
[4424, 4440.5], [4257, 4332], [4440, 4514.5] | 0.07 mag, 12.8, 12.8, 13.9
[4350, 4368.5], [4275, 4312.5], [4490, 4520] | -0.03 mag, 12.8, 13.5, 13.7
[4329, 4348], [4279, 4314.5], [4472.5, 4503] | -0.22 mag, 12.8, 16.1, 14.4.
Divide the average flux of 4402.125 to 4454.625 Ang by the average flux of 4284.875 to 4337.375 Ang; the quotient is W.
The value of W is 1.1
